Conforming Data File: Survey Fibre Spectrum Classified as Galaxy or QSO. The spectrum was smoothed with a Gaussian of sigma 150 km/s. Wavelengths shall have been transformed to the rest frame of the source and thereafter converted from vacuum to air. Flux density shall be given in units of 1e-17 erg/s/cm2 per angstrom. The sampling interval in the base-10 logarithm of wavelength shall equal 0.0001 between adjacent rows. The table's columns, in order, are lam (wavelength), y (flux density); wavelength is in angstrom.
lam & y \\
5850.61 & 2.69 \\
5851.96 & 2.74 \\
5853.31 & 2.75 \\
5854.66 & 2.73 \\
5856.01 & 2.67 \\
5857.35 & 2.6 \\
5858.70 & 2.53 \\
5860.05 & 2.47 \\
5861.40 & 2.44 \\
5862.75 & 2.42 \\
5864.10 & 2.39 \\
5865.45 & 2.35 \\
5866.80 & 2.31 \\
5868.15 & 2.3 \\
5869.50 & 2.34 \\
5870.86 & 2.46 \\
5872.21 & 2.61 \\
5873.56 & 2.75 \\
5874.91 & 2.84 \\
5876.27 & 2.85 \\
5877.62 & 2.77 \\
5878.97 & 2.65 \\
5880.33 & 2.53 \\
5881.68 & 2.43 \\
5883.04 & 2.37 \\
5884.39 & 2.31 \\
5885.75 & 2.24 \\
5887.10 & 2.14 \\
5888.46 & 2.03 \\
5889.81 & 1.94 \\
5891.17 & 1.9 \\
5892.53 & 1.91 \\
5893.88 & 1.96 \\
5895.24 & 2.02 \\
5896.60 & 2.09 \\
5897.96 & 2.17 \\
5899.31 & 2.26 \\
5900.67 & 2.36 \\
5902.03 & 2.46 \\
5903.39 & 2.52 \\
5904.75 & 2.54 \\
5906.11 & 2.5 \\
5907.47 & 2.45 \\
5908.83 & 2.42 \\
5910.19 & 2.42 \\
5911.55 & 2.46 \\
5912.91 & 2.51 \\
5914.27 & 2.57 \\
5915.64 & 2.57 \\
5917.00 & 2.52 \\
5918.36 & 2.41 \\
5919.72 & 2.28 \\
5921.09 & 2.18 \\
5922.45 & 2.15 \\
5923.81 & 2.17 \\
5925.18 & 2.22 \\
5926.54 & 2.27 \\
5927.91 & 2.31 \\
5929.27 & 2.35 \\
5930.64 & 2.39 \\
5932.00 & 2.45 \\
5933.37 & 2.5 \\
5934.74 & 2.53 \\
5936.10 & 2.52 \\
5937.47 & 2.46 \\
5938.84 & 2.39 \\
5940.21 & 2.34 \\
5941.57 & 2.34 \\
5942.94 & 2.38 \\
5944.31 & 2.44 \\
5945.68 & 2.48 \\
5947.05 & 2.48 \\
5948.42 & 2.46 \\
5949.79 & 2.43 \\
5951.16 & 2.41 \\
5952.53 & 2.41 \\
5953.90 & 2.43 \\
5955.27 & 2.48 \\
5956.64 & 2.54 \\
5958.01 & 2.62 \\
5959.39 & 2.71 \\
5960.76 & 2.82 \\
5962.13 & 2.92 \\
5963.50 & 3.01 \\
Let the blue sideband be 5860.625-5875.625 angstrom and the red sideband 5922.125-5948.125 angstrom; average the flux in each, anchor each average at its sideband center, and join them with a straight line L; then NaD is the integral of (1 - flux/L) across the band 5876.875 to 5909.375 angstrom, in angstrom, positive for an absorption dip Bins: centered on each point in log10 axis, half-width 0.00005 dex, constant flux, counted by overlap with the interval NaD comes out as 1.97 angstrom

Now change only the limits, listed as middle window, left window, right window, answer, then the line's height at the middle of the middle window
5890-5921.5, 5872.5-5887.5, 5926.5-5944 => 2.0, 2.48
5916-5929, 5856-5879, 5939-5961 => 1.1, 2.5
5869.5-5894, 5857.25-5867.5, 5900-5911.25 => 0.6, 2.44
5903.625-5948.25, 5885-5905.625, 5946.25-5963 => -0.7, 2.38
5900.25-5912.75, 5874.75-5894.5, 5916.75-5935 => -0.8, 2.32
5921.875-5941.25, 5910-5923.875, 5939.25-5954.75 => 0.4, 2.41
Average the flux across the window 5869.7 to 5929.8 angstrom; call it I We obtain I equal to 2.36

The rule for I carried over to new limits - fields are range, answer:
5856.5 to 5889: 2.47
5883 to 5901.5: 2.12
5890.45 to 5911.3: 2.27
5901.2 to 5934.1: 2.4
